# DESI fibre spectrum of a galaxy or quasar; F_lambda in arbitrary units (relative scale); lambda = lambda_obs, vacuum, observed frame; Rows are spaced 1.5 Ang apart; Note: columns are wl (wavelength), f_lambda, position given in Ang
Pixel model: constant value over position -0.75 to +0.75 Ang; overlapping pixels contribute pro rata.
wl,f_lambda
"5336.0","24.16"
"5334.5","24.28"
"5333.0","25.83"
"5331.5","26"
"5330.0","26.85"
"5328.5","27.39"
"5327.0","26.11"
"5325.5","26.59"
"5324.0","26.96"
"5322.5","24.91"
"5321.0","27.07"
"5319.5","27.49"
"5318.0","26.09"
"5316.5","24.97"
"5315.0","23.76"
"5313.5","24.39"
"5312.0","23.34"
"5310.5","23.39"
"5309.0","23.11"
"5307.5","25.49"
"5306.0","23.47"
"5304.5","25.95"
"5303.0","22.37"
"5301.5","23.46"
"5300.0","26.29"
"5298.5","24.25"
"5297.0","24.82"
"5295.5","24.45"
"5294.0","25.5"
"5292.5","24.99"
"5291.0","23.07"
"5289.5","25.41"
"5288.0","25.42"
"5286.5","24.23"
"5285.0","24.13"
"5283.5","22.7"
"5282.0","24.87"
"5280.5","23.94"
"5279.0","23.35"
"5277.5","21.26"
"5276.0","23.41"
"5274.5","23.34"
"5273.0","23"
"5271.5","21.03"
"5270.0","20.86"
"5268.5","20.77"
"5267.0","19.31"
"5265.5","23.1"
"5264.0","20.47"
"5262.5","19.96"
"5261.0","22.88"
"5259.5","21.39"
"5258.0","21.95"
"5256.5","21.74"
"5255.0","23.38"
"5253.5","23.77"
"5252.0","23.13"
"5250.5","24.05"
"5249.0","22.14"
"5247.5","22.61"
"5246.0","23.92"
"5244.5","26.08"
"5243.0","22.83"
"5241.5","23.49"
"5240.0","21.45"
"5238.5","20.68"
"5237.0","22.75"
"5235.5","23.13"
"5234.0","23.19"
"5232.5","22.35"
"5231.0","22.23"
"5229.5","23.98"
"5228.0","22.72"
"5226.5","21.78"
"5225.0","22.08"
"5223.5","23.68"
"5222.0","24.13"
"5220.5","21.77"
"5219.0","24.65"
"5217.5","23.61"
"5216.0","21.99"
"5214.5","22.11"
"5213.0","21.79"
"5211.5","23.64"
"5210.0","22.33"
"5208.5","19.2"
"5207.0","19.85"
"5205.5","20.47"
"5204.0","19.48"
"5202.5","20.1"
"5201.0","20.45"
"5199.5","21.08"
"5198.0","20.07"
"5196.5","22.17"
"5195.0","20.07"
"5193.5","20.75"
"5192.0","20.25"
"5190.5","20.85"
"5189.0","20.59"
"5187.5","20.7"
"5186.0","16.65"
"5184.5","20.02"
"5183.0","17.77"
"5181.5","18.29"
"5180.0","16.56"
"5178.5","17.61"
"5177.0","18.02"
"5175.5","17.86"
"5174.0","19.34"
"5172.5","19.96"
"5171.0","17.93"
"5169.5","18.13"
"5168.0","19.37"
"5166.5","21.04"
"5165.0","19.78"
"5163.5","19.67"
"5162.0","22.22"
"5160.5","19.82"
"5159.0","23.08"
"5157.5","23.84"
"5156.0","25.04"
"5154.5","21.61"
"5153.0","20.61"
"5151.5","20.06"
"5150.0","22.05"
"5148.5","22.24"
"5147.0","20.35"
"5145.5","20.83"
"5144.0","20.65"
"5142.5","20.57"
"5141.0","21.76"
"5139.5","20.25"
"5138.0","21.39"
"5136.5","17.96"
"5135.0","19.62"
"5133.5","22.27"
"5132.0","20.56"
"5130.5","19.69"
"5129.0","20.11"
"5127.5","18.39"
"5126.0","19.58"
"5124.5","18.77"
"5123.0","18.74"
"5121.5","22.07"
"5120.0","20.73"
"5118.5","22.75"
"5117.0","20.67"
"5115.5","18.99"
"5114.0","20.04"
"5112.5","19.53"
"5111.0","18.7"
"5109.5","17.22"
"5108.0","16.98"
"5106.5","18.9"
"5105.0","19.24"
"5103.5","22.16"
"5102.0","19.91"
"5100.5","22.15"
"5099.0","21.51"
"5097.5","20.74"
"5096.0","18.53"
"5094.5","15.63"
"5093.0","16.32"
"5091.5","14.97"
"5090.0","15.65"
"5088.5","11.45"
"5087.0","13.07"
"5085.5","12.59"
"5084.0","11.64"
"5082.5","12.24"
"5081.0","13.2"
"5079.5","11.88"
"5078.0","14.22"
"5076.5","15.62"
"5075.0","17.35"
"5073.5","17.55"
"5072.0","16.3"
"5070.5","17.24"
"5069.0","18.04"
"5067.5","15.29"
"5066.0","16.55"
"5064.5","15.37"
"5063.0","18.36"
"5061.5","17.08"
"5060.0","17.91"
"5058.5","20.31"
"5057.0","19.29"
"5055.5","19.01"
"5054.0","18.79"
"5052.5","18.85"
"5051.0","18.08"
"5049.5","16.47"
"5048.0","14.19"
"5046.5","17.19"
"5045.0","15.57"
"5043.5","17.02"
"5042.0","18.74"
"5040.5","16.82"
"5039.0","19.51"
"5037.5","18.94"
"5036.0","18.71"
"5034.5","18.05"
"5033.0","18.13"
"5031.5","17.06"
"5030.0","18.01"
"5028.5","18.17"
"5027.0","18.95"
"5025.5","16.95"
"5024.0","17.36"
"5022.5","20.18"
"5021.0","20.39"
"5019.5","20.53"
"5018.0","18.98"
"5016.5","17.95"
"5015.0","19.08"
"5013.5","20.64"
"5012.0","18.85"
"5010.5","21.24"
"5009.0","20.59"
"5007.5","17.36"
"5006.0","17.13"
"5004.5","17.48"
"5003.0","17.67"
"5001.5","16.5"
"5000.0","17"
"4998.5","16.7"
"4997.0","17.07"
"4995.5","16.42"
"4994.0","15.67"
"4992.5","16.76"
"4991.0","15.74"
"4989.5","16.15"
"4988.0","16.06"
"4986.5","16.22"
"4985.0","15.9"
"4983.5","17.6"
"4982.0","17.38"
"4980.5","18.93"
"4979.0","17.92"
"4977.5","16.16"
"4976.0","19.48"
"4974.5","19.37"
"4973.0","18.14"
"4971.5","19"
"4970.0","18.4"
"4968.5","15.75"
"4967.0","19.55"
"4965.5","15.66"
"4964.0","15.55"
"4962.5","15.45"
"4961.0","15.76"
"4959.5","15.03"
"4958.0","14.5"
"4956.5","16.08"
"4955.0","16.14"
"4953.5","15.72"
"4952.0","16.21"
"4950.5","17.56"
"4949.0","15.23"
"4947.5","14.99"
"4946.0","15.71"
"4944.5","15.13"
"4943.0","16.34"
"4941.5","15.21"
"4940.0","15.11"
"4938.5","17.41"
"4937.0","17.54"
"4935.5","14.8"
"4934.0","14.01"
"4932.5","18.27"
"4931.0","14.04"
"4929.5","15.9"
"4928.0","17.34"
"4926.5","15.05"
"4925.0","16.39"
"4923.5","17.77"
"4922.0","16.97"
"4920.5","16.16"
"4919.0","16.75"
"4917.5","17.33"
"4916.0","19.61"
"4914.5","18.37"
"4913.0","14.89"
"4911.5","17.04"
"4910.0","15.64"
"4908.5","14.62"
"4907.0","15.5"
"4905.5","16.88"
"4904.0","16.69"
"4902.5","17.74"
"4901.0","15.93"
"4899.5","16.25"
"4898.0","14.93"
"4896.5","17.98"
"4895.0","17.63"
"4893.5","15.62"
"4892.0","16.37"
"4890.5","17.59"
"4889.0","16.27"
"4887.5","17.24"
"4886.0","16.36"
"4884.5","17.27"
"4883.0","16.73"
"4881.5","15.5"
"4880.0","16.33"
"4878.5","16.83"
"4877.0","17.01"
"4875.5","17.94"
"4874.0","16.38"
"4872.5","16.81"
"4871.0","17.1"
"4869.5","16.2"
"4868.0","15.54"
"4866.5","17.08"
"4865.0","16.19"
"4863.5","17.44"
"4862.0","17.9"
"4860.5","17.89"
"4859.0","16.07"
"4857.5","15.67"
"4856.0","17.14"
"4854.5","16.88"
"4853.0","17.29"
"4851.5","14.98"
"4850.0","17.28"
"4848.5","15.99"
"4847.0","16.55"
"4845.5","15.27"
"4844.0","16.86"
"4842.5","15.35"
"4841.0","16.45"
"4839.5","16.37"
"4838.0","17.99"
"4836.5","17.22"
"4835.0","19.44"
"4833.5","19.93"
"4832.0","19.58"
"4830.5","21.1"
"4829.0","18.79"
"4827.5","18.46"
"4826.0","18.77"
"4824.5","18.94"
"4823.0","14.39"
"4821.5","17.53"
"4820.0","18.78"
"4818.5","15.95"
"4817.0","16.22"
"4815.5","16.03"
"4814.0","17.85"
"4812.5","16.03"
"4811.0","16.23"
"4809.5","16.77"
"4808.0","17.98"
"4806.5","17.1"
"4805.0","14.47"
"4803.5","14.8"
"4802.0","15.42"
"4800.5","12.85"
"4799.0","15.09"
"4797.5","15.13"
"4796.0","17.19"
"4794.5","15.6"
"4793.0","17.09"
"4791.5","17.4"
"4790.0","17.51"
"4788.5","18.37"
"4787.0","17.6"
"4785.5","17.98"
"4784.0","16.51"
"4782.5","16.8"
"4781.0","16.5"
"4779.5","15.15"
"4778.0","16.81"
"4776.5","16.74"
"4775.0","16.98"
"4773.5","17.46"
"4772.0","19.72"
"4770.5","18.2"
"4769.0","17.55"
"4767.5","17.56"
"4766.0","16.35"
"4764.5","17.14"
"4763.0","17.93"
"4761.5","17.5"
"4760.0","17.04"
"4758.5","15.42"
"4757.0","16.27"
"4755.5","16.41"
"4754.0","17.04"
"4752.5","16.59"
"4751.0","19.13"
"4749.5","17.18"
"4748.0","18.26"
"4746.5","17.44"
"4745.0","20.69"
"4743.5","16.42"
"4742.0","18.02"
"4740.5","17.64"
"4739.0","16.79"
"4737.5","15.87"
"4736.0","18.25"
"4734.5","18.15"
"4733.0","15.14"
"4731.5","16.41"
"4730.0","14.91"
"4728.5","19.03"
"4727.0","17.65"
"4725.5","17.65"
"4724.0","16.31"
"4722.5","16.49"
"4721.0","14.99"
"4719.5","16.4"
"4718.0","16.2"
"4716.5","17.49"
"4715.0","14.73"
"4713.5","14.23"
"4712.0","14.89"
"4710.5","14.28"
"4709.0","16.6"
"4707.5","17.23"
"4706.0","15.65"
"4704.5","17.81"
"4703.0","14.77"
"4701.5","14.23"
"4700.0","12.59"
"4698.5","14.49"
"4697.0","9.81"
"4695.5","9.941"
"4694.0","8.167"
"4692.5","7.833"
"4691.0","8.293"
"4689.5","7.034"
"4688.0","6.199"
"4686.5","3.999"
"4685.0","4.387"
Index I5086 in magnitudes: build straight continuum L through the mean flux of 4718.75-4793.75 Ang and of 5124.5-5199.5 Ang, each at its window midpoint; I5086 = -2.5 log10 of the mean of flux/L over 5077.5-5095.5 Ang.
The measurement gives 0.39 mag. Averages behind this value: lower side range 17.2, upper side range 20.2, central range 13.6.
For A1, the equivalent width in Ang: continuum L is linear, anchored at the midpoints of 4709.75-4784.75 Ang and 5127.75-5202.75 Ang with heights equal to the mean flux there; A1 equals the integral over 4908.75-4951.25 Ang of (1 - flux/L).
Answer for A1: 4.8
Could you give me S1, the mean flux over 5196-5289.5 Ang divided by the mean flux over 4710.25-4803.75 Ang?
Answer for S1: 1.33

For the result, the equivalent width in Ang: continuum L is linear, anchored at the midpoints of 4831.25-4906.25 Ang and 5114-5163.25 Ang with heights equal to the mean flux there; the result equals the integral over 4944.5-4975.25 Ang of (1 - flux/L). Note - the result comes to 2.9 Ang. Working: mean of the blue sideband 16.8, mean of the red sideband 20.8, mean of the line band 16.5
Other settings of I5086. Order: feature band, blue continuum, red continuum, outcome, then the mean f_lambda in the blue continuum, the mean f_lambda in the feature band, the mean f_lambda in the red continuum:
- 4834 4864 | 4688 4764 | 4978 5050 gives -0.02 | 15.5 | 16.8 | 17.7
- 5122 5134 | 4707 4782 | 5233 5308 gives 0.09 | 16.9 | 19.8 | 23.2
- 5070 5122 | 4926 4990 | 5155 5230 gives 0.10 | 16.5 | 17.3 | 20.8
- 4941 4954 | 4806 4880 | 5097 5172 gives 0.16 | 17.1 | 15.8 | 20.4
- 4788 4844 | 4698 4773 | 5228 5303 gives 0.04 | 16.7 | 17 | 23.1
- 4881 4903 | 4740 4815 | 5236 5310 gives 0.11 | 16.9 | 16.6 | 23.2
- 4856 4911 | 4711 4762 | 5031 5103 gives 0.02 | 16.8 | 16.6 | 16.9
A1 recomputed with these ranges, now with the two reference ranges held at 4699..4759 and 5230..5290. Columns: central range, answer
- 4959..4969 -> 1.6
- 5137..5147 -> 0.3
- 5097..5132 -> 1.9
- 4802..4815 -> 0.8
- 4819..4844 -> -0.4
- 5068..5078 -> 1.8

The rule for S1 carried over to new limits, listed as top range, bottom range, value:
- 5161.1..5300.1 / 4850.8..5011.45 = 1.31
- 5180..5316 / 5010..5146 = 1.23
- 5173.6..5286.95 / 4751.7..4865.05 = 1.28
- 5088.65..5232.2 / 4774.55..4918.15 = 1.21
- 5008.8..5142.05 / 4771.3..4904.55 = 1.07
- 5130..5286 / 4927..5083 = 1.25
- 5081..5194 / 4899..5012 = 1.15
